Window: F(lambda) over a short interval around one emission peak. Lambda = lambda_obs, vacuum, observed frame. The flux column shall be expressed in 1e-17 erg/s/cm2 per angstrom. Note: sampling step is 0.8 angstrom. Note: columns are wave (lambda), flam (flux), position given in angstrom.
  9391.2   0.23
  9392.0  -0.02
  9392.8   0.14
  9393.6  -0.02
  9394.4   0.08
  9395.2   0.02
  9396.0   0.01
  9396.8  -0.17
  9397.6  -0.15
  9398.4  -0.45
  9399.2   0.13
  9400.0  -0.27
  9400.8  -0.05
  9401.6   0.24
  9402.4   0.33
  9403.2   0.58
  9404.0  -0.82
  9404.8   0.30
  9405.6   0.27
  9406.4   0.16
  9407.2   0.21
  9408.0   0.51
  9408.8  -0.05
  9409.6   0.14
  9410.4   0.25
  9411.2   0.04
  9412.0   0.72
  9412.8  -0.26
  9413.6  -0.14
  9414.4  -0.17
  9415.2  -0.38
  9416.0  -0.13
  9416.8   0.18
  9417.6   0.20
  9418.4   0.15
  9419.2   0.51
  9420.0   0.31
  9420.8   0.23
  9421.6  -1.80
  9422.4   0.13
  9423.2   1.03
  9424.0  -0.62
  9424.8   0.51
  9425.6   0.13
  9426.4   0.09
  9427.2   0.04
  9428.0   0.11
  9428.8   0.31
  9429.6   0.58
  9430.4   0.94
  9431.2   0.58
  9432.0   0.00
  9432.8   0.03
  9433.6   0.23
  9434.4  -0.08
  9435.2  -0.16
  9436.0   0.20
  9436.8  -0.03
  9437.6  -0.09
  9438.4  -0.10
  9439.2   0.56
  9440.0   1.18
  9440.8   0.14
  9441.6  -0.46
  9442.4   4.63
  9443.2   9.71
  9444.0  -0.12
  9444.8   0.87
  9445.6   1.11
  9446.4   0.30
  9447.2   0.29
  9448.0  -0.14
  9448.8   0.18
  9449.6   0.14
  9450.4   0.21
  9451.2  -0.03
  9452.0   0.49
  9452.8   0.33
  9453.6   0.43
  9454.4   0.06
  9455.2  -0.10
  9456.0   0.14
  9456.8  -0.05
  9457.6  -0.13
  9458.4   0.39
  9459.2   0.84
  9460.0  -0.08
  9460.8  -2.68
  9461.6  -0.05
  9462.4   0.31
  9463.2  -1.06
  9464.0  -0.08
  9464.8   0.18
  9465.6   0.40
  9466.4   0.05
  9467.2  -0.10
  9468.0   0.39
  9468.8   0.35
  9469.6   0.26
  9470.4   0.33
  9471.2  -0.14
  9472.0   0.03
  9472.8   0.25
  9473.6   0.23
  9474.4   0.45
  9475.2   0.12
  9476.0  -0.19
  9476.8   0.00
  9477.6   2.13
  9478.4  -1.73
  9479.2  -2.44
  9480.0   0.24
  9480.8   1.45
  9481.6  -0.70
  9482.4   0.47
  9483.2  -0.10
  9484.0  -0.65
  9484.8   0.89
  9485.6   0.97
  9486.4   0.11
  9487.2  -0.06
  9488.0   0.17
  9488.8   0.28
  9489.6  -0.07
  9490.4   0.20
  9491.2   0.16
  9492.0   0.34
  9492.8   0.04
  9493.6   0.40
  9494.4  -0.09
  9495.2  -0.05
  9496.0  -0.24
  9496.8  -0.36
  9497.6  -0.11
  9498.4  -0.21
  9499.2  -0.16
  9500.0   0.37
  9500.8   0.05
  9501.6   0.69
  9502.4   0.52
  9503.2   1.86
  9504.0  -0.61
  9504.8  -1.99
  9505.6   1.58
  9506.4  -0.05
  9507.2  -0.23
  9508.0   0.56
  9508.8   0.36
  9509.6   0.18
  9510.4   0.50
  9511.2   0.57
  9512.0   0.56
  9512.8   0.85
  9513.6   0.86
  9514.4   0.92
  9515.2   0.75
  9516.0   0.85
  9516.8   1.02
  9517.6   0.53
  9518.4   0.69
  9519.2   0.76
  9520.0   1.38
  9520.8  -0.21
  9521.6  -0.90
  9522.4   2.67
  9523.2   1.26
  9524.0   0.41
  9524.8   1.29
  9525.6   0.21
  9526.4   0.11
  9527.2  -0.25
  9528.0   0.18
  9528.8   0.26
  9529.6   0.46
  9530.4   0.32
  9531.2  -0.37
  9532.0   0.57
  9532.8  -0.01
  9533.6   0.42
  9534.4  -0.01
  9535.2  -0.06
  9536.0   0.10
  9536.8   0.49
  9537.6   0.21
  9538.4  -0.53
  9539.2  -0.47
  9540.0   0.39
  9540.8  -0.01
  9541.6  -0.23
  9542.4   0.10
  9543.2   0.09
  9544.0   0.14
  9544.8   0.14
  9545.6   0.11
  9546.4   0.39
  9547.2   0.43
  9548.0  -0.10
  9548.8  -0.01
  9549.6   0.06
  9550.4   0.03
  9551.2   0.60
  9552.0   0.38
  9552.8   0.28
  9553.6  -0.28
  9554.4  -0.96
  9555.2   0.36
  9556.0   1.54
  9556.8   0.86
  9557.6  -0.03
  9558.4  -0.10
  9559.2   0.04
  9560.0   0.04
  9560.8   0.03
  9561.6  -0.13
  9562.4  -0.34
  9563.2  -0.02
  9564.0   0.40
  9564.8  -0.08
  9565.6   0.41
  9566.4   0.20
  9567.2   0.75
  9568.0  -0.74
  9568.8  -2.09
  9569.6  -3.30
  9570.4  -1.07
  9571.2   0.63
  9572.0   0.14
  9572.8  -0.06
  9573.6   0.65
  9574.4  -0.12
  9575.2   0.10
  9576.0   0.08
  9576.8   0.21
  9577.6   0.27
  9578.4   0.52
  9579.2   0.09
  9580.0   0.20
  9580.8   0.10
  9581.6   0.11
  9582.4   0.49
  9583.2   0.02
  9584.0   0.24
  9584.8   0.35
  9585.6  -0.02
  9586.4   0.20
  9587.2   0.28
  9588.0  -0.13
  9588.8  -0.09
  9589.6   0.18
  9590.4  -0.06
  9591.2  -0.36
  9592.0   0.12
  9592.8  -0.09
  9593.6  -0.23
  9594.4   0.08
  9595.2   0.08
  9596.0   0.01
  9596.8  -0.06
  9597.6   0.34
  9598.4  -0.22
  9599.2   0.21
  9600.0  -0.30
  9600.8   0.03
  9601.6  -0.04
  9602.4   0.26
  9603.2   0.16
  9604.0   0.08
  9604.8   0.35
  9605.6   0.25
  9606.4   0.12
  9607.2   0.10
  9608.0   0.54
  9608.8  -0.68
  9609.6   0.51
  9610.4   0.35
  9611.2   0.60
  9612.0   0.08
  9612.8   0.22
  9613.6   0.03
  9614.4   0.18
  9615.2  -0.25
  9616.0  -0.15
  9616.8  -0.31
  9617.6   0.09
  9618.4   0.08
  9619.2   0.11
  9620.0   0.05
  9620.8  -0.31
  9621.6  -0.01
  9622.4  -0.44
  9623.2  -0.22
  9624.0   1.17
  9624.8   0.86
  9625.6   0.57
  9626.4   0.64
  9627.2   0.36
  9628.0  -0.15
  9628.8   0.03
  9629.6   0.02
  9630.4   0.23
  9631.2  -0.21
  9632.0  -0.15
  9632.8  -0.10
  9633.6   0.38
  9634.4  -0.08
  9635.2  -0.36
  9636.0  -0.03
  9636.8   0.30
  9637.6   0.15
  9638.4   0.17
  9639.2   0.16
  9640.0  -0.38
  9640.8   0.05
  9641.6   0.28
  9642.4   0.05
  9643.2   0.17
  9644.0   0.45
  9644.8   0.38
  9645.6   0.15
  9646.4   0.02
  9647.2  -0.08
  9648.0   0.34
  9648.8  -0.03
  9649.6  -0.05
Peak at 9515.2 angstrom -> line [O II] 3727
